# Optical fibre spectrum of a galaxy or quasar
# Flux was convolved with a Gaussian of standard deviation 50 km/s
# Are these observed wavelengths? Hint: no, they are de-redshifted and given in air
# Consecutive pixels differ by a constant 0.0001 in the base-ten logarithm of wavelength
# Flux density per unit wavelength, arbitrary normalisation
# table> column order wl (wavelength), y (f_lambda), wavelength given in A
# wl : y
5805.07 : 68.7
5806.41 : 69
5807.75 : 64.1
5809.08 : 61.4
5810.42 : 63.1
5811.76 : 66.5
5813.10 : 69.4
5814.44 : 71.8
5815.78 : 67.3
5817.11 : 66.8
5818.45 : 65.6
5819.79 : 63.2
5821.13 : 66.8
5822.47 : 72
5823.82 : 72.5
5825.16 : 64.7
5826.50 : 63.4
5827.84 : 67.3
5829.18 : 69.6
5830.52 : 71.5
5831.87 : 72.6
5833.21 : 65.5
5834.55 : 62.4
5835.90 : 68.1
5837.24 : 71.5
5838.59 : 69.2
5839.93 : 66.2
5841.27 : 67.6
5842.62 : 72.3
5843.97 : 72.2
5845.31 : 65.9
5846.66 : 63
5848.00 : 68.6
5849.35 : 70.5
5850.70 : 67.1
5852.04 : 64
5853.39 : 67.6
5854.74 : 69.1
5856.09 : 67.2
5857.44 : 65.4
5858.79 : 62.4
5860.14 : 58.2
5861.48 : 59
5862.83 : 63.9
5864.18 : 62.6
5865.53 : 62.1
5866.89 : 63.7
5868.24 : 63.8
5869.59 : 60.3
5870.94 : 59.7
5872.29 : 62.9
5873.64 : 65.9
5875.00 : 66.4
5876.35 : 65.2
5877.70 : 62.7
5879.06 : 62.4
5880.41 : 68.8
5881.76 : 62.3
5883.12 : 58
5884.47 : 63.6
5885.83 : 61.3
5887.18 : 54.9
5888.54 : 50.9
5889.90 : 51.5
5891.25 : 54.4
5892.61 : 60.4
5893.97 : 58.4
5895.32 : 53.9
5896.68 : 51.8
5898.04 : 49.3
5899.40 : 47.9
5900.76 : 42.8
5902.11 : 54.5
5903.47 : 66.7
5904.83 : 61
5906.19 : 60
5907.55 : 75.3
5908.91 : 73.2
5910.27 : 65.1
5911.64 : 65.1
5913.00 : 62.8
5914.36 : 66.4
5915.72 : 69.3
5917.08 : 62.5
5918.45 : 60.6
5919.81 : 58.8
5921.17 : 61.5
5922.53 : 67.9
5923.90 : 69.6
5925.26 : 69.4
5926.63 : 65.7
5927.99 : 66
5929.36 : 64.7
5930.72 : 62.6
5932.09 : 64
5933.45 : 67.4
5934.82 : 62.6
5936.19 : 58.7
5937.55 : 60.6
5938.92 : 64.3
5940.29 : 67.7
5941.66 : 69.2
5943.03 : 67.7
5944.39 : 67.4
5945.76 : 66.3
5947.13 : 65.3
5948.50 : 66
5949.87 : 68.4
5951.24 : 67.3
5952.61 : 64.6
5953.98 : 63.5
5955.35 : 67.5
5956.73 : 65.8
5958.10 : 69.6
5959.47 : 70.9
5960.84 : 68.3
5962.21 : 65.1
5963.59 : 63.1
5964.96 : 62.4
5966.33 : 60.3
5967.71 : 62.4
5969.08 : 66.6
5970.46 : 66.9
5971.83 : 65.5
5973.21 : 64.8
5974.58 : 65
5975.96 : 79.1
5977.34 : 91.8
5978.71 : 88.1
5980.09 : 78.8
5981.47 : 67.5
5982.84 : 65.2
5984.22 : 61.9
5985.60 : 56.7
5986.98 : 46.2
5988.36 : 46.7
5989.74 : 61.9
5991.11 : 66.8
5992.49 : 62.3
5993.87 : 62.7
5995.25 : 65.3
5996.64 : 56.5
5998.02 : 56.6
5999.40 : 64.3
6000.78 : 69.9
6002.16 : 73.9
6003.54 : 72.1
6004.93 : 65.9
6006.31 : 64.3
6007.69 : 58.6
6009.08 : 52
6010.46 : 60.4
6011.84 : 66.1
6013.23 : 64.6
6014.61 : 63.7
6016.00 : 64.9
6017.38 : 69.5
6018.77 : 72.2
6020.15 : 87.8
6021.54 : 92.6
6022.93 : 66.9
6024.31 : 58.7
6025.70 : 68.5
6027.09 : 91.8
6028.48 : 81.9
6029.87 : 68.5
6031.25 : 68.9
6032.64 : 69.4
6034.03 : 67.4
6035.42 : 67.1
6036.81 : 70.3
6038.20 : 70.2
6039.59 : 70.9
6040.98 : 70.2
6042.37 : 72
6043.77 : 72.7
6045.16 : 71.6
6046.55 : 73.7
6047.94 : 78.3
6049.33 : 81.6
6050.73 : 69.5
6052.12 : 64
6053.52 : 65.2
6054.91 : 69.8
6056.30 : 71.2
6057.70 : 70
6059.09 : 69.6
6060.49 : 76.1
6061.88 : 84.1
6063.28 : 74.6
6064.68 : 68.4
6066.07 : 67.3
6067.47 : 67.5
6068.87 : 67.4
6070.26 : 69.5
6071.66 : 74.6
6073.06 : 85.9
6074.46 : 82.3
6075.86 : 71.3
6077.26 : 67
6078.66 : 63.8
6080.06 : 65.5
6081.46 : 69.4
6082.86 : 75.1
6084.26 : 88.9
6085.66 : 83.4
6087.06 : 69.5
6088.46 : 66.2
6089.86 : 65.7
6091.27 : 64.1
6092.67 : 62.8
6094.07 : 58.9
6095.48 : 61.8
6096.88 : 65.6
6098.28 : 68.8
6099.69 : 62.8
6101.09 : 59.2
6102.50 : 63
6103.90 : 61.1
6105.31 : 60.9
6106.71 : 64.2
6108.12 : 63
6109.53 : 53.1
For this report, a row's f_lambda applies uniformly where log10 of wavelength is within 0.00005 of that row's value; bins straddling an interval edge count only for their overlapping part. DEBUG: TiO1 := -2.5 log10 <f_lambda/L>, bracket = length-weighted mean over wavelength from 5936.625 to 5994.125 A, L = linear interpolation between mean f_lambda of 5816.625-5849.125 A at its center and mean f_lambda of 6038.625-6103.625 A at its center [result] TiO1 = 0.05 mag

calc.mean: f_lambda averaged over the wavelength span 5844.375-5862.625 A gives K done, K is 65.3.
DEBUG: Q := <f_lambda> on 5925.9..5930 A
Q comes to 65.4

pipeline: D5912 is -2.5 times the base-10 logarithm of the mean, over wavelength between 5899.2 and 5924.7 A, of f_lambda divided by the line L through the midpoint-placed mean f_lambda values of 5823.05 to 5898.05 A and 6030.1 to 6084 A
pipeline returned 0.05 mag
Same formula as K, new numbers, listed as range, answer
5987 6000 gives 59.6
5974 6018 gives 65.3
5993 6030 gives 68.1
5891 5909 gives 57.4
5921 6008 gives 65.8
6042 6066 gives 72.4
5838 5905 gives 61.8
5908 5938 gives 64.9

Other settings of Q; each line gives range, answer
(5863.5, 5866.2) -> 62.4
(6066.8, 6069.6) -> 67.6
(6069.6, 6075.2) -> 78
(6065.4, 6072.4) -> 69.3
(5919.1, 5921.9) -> 60.5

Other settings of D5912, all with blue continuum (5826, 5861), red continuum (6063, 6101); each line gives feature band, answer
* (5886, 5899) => 0.244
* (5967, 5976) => 0.037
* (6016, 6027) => -0.078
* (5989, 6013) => 0.088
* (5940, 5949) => 0.019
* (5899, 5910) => 0.121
